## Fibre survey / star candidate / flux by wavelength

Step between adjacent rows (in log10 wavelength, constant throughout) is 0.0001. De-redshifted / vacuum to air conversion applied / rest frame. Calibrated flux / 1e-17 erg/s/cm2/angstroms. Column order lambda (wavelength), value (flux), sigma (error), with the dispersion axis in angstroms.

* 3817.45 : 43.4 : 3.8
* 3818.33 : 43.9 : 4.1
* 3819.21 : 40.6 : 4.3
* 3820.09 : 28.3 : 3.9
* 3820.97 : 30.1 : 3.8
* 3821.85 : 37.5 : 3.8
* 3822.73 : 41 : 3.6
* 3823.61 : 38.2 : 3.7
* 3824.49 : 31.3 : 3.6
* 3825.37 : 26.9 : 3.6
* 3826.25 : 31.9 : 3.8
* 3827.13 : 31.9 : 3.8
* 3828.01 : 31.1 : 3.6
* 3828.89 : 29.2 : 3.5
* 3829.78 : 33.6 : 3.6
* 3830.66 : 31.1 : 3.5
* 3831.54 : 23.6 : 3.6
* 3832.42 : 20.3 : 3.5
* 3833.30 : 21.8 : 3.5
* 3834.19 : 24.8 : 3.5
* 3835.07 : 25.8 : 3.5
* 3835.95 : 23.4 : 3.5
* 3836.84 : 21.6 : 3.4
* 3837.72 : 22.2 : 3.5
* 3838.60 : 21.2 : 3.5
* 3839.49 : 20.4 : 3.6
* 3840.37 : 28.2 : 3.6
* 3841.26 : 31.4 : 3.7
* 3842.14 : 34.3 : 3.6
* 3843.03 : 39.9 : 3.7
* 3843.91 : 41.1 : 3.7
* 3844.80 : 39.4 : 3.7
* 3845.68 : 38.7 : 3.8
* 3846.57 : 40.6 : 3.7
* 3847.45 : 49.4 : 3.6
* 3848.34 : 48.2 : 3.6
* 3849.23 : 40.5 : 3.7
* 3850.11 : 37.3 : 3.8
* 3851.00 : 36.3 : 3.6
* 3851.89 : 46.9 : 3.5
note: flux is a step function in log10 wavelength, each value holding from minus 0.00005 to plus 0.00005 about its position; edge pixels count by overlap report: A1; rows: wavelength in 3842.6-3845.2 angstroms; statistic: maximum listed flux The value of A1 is 41.1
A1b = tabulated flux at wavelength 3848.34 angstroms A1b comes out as 48.2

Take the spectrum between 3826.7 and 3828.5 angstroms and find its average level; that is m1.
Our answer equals 31.5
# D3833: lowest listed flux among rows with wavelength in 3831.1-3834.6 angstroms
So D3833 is 20.3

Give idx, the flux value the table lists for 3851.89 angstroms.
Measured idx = 46.9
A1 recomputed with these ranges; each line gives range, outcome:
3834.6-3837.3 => 25.8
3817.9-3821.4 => 43.9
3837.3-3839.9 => 22.2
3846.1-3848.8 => 49.4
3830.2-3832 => 31.1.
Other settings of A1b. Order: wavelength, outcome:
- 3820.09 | 28.3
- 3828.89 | 29.2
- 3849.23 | 40.5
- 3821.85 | 37.5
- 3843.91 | 41.1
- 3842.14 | 34.3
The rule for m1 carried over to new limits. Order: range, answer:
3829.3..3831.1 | 32.2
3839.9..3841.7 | 29.7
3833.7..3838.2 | 23.5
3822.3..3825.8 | 34.4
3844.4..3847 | 39.6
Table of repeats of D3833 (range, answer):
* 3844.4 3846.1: 38.7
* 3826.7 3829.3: 29.2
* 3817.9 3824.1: 28.3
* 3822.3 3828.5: 26.9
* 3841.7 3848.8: 34.3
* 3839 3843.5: 20.4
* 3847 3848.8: 48.2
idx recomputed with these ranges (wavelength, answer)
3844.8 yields 39.4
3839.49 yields 20.4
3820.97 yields 30.1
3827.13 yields 31.9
